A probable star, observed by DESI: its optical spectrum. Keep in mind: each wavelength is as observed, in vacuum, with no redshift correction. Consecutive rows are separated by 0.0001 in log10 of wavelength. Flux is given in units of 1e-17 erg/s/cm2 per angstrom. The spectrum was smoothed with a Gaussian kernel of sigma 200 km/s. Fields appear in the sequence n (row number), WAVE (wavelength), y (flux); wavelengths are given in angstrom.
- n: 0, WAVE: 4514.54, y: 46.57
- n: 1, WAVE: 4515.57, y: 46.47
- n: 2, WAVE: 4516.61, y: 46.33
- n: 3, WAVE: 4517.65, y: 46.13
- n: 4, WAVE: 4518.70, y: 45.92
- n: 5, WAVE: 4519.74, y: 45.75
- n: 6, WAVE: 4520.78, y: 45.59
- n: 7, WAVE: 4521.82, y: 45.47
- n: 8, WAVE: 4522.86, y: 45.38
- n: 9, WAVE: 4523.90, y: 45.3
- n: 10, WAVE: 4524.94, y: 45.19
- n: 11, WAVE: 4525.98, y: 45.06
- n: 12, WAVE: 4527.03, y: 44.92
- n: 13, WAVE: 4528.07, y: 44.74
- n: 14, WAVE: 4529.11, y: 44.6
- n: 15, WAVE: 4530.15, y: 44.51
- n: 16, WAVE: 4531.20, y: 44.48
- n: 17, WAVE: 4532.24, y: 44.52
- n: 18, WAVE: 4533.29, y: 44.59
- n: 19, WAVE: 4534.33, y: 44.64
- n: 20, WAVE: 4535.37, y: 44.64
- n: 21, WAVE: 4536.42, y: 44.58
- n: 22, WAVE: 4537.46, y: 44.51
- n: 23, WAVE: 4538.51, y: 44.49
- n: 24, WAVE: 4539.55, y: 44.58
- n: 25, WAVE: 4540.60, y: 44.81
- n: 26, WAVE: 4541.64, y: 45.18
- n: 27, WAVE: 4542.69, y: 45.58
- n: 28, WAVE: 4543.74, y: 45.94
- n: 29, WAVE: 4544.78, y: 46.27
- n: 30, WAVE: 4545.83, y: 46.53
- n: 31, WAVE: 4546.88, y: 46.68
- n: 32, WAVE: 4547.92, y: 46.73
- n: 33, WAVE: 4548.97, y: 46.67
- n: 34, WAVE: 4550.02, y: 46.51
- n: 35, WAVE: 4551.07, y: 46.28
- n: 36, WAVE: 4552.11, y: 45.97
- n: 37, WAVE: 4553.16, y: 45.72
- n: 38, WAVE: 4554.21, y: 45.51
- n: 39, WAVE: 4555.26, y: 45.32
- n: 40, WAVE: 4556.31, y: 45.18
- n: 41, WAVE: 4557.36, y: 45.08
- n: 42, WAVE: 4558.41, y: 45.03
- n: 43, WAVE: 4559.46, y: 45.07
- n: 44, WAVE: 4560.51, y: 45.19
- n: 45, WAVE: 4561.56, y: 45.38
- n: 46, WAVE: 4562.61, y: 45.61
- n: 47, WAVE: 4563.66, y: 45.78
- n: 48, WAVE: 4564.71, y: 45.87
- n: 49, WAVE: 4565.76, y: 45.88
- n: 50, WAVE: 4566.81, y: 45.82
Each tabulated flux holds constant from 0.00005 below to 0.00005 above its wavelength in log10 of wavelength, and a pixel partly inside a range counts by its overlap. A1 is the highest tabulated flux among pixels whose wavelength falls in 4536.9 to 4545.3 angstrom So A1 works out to 46.27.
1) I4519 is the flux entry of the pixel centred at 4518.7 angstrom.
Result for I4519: 45.92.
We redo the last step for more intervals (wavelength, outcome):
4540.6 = 44.81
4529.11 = 44.6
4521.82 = 45.47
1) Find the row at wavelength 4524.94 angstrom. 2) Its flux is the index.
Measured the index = 45.19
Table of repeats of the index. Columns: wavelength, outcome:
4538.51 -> 44.49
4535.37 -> 44.64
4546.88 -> 46.68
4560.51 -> 45.19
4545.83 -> 46.53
